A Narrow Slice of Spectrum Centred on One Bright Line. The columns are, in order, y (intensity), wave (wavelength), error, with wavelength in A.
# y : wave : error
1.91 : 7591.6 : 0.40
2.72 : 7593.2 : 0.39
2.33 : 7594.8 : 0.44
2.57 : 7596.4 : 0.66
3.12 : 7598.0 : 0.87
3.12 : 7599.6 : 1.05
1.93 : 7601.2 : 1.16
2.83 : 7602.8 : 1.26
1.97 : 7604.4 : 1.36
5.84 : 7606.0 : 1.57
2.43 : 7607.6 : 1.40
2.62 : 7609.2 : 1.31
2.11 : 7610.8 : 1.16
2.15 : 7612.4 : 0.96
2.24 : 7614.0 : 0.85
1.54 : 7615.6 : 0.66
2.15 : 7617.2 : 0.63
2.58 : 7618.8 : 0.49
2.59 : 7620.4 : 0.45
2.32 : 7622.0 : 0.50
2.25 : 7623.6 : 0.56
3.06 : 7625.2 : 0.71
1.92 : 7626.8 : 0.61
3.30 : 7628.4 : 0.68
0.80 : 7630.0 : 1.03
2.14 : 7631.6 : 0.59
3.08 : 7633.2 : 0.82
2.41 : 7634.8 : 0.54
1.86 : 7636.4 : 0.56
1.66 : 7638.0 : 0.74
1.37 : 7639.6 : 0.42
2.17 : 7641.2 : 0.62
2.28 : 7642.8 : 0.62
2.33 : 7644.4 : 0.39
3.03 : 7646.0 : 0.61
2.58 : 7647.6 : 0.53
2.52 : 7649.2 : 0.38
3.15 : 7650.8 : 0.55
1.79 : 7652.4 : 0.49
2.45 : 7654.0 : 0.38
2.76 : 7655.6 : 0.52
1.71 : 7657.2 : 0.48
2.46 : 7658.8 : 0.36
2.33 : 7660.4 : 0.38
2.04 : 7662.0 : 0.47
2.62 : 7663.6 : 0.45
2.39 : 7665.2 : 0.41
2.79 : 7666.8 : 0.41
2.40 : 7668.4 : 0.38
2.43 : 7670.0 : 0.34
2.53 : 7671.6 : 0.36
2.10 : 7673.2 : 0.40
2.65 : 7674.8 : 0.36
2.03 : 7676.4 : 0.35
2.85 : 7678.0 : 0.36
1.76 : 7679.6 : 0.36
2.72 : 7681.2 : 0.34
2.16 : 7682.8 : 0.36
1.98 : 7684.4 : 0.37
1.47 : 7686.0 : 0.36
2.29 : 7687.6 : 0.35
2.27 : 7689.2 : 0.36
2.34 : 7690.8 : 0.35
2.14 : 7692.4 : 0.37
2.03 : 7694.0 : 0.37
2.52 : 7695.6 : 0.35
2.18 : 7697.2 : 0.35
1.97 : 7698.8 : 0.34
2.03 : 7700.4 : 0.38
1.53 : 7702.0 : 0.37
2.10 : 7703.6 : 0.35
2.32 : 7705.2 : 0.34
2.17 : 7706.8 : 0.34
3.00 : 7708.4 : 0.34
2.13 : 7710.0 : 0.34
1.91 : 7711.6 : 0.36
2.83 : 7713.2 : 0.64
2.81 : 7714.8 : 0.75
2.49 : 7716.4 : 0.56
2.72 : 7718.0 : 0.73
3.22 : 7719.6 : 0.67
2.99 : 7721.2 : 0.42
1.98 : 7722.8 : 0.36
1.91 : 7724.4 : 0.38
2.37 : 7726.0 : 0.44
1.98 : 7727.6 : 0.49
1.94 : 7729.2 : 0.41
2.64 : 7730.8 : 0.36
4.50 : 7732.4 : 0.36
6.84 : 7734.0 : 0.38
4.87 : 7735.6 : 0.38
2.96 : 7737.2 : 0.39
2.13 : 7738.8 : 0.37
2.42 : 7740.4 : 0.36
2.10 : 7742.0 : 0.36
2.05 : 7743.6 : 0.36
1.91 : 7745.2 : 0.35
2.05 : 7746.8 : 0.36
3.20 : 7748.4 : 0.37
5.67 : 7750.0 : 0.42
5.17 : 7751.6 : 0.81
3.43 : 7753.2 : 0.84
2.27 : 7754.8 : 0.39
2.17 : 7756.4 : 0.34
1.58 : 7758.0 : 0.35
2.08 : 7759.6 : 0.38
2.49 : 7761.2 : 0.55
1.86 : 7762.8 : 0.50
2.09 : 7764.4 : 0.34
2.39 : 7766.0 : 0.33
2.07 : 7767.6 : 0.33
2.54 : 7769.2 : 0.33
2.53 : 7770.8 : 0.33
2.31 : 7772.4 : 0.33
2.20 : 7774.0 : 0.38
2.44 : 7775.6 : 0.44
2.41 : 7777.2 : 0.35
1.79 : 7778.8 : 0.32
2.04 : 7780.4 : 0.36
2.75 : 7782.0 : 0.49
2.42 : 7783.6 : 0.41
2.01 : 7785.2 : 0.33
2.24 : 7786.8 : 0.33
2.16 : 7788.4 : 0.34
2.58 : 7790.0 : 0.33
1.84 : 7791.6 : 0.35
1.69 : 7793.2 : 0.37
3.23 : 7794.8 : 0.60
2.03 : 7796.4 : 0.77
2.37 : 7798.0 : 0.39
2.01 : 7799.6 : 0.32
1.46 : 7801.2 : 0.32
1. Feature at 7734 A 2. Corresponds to [S II]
